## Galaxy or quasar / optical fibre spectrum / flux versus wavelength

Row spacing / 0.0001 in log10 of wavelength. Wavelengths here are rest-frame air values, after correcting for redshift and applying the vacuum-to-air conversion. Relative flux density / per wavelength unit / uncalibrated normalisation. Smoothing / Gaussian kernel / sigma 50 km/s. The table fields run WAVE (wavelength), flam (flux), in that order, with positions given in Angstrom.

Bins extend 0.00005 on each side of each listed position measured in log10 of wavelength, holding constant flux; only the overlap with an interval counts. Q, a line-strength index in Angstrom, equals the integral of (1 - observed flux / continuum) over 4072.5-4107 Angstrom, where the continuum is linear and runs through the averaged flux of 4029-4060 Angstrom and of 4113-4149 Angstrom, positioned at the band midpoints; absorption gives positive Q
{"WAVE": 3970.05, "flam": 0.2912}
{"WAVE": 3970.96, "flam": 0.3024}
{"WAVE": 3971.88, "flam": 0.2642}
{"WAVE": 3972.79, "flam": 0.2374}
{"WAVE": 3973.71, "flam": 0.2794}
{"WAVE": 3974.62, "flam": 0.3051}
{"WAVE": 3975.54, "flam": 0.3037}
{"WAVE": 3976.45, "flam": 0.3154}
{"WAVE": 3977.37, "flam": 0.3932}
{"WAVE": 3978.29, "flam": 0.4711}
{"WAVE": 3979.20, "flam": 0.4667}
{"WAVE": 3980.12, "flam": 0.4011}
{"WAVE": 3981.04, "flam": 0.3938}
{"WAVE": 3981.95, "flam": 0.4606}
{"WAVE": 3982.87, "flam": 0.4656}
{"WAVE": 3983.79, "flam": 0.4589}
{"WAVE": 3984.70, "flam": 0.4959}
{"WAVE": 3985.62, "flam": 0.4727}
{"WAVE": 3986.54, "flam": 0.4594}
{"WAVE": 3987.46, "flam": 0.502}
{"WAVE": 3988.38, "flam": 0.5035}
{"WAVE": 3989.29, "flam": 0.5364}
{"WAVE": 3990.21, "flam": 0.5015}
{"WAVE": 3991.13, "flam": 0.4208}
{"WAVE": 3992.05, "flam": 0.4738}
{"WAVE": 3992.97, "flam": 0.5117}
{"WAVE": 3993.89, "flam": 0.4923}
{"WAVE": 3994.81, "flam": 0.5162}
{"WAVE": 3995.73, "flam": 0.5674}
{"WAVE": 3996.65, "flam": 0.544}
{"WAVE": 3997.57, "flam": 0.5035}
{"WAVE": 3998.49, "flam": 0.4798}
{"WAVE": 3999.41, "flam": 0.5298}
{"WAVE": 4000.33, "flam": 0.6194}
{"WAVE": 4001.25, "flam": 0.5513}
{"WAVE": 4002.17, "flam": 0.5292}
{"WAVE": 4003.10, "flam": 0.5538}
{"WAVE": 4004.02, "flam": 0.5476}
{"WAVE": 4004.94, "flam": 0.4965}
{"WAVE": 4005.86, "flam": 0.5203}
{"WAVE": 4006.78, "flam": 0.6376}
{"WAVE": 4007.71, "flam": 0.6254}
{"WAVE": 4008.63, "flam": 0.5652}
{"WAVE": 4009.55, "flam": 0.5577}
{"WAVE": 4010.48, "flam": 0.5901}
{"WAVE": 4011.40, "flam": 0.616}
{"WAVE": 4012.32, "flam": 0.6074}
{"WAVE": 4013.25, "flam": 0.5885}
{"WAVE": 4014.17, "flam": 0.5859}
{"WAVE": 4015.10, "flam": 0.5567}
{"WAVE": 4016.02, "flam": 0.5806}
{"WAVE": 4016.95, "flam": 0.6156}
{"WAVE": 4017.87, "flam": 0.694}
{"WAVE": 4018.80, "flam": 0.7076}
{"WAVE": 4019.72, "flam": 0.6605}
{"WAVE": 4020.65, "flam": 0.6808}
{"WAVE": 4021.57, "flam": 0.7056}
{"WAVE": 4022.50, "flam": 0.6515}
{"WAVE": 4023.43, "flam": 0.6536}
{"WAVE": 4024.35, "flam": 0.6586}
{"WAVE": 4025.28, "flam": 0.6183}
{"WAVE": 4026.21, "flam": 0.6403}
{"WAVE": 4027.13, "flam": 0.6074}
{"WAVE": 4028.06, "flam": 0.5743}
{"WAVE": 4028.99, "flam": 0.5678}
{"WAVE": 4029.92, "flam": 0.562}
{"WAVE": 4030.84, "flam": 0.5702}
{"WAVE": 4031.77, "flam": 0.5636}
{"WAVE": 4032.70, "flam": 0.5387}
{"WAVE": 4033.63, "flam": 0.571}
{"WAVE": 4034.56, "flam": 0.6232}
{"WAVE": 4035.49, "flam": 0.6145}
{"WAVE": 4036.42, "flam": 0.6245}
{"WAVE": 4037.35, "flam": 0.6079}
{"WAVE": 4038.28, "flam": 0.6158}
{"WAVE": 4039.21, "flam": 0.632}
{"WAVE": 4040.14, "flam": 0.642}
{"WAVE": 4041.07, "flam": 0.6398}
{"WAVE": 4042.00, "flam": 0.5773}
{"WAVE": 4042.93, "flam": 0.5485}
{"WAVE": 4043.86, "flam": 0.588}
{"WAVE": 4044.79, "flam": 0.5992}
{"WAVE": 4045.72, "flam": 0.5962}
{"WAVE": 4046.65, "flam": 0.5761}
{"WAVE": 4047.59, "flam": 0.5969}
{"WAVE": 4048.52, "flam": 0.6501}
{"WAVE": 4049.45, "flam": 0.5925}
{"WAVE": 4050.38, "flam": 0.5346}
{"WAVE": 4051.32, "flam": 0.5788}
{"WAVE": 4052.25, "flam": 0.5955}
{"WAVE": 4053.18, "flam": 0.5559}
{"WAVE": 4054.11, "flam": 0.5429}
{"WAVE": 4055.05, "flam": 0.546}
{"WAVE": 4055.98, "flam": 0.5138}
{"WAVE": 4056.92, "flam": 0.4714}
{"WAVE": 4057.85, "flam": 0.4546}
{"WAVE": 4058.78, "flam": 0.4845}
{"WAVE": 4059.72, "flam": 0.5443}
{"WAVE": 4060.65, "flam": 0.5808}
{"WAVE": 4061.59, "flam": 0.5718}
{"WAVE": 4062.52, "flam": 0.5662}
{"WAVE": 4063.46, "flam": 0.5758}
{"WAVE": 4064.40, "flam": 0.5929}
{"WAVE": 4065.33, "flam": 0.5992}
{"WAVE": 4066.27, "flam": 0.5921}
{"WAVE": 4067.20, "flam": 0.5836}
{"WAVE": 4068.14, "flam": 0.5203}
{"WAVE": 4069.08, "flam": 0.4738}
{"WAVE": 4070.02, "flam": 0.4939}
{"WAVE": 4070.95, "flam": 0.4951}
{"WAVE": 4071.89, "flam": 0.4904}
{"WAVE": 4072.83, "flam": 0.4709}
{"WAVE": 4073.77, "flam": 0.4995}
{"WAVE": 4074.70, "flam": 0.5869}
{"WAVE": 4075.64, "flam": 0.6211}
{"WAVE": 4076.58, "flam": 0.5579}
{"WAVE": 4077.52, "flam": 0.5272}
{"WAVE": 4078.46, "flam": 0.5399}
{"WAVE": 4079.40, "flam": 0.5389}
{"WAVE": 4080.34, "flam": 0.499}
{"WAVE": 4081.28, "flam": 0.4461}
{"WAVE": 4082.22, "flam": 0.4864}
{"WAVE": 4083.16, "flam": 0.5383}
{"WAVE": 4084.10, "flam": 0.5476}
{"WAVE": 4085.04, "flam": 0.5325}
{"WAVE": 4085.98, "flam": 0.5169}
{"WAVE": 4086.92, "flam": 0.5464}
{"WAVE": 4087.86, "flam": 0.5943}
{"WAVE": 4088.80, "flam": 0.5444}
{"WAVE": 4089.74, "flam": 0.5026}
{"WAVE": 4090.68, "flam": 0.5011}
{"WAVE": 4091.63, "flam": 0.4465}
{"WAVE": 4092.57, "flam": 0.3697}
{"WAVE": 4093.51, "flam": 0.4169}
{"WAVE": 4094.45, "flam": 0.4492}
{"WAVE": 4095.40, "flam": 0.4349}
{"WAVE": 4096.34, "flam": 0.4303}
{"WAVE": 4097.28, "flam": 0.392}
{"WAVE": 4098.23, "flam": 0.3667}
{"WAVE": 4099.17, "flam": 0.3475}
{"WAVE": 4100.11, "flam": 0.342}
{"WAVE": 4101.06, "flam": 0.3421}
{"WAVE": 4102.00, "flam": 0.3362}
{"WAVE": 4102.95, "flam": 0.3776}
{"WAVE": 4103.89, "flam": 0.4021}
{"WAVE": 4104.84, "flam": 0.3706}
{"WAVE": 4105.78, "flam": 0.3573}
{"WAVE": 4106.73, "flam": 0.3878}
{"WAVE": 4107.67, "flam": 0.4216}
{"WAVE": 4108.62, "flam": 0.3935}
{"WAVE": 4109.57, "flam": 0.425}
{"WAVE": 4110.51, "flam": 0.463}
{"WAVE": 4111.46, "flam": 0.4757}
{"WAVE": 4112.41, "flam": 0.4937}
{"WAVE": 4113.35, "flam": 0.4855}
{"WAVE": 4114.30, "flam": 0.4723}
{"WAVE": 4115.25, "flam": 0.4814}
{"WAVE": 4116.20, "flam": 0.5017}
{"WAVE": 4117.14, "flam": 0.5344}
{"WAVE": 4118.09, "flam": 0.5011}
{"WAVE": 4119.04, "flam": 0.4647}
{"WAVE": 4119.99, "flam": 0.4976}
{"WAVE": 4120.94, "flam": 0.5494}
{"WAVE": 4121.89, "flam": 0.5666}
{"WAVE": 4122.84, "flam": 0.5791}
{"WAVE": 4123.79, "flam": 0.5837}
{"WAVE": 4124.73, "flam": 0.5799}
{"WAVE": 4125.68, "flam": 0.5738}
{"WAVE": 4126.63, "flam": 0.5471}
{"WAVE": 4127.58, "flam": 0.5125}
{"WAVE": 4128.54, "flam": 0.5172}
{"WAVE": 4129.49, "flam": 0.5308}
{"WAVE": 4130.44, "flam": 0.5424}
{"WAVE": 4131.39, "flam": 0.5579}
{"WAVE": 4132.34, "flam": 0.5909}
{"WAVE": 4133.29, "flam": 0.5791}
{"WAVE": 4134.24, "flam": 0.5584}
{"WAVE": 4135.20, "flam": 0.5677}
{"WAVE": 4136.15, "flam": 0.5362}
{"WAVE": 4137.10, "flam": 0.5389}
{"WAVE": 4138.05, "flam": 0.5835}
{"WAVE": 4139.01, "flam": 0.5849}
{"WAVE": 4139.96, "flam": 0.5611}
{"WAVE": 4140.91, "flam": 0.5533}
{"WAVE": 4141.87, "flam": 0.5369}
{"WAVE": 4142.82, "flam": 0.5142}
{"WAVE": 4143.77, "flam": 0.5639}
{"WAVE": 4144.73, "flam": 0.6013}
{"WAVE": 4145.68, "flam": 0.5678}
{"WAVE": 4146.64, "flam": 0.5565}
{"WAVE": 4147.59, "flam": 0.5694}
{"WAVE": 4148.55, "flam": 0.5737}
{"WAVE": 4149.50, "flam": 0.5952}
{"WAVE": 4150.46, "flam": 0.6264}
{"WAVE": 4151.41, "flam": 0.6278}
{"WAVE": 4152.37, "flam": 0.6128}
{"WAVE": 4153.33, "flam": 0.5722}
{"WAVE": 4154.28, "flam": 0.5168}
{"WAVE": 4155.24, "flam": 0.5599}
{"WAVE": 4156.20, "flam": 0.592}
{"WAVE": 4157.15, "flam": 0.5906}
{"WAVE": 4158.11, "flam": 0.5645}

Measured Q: 5.9 Angstrom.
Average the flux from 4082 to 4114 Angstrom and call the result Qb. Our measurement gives 0.442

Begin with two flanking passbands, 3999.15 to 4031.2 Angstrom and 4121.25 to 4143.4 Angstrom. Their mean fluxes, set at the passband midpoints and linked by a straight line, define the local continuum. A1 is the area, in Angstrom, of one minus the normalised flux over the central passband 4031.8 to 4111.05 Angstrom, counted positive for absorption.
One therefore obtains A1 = 9.00 Angstrom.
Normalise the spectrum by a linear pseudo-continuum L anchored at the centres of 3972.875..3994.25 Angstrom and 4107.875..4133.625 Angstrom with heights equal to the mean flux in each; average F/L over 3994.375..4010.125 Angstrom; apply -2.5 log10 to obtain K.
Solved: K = -0.23 mag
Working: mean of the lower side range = 0.435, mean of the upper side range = 0.517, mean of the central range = 0.55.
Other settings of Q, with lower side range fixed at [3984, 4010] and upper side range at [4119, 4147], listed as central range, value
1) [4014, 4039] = -4.0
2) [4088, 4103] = 3.5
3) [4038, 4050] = -1.5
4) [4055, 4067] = -0.2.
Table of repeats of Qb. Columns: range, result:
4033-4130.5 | 0.516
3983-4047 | 0.574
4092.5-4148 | 0.492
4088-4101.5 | 0.425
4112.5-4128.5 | 0.526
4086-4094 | 0.492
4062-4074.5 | 0.536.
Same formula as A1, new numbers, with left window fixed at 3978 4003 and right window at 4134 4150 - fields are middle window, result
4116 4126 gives 0.2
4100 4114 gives 3.6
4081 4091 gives 0.2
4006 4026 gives -4.7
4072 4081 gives 0.0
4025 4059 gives -4.1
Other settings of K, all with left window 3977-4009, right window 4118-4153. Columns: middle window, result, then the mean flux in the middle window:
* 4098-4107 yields 0.45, 0.362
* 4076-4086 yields 0.03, 0.522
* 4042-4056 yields -0.10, 0.577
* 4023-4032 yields -0.16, 0.603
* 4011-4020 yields -0.21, 0.621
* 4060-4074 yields -0.01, 0.541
